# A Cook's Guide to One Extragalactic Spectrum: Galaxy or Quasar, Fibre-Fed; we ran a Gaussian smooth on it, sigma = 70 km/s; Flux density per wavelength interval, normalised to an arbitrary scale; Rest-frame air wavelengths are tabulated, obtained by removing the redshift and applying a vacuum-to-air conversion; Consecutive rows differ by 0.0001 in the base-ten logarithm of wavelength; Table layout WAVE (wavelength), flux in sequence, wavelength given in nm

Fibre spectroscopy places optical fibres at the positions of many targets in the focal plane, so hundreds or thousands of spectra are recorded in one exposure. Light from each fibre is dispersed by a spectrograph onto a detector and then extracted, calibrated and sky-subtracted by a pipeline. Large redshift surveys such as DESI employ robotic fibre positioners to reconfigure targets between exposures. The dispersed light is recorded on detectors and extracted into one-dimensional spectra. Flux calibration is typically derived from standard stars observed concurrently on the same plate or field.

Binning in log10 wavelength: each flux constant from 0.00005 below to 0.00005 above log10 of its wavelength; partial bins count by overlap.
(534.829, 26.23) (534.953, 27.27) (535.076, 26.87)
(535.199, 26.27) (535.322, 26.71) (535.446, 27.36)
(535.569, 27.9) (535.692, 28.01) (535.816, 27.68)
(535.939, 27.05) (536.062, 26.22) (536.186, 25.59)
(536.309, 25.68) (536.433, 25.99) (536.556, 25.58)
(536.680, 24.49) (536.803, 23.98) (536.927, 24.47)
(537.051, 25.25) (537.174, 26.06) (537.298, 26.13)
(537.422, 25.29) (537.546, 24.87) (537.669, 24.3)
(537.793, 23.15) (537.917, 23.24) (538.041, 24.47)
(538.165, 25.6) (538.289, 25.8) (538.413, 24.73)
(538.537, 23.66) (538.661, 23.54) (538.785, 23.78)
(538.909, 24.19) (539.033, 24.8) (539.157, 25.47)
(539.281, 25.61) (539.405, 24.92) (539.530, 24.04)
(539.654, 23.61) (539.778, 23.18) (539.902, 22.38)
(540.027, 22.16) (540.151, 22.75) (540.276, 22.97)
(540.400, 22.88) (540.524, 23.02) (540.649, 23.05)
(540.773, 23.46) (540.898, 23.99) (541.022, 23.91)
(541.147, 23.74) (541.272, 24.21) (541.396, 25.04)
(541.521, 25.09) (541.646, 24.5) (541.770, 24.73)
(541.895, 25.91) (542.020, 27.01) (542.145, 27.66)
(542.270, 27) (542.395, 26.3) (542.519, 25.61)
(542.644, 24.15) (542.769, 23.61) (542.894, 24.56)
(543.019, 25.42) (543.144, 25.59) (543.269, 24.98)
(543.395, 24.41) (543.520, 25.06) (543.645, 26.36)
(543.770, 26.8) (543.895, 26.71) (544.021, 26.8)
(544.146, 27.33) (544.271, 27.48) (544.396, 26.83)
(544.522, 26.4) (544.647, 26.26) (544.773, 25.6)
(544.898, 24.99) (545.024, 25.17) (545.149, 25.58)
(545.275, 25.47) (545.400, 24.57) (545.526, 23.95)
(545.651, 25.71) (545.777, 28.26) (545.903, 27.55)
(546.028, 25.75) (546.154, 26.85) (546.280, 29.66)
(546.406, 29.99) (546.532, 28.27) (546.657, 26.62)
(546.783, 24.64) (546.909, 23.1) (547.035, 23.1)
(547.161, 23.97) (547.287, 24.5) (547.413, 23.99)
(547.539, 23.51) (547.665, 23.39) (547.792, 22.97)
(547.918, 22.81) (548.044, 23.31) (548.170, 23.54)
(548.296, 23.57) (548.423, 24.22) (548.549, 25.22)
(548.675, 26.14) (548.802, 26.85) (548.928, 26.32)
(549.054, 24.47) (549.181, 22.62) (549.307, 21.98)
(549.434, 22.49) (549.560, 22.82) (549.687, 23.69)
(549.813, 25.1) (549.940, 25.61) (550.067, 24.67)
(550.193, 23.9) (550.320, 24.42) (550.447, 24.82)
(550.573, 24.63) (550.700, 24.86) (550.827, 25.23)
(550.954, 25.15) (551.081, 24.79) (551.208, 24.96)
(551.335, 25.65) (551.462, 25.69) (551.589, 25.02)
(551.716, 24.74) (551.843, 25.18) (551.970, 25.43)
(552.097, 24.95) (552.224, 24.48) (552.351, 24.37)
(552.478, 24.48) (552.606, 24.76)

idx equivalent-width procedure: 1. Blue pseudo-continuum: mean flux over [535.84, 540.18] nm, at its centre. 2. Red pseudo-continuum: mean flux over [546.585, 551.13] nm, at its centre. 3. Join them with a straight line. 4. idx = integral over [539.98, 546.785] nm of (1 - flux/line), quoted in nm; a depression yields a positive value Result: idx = -0.29 nm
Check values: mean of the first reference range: 24.7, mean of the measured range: 25.5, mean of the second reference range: 24.3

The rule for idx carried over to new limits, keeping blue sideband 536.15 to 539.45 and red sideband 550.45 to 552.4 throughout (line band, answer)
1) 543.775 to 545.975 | -0.11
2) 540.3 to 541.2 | 0.05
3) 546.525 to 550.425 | 0.12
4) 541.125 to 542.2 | -0.02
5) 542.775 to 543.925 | -0.02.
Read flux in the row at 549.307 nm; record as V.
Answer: 21.98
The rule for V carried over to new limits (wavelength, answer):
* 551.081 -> 24.79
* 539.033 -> 24.8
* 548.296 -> 23.57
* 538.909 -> 24.19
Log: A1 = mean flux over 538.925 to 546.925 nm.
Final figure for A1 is 25.3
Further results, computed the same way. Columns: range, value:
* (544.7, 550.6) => 24.9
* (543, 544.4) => 26.1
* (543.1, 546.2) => 26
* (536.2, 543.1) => 24.6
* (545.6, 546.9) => 27.2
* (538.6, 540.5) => 23.7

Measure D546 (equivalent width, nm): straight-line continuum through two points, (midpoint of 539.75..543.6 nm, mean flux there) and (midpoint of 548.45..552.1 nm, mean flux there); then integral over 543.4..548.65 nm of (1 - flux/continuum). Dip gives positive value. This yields -0.19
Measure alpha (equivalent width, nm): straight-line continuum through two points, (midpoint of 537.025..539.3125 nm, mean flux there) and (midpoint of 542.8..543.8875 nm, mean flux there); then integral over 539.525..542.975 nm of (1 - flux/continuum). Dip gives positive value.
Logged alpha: 0.11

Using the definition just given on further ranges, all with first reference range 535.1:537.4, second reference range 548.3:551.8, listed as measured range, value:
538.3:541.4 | 0.23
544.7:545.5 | 0.00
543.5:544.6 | -0.06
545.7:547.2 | -0.09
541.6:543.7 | 0.00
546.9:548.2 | 0.07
